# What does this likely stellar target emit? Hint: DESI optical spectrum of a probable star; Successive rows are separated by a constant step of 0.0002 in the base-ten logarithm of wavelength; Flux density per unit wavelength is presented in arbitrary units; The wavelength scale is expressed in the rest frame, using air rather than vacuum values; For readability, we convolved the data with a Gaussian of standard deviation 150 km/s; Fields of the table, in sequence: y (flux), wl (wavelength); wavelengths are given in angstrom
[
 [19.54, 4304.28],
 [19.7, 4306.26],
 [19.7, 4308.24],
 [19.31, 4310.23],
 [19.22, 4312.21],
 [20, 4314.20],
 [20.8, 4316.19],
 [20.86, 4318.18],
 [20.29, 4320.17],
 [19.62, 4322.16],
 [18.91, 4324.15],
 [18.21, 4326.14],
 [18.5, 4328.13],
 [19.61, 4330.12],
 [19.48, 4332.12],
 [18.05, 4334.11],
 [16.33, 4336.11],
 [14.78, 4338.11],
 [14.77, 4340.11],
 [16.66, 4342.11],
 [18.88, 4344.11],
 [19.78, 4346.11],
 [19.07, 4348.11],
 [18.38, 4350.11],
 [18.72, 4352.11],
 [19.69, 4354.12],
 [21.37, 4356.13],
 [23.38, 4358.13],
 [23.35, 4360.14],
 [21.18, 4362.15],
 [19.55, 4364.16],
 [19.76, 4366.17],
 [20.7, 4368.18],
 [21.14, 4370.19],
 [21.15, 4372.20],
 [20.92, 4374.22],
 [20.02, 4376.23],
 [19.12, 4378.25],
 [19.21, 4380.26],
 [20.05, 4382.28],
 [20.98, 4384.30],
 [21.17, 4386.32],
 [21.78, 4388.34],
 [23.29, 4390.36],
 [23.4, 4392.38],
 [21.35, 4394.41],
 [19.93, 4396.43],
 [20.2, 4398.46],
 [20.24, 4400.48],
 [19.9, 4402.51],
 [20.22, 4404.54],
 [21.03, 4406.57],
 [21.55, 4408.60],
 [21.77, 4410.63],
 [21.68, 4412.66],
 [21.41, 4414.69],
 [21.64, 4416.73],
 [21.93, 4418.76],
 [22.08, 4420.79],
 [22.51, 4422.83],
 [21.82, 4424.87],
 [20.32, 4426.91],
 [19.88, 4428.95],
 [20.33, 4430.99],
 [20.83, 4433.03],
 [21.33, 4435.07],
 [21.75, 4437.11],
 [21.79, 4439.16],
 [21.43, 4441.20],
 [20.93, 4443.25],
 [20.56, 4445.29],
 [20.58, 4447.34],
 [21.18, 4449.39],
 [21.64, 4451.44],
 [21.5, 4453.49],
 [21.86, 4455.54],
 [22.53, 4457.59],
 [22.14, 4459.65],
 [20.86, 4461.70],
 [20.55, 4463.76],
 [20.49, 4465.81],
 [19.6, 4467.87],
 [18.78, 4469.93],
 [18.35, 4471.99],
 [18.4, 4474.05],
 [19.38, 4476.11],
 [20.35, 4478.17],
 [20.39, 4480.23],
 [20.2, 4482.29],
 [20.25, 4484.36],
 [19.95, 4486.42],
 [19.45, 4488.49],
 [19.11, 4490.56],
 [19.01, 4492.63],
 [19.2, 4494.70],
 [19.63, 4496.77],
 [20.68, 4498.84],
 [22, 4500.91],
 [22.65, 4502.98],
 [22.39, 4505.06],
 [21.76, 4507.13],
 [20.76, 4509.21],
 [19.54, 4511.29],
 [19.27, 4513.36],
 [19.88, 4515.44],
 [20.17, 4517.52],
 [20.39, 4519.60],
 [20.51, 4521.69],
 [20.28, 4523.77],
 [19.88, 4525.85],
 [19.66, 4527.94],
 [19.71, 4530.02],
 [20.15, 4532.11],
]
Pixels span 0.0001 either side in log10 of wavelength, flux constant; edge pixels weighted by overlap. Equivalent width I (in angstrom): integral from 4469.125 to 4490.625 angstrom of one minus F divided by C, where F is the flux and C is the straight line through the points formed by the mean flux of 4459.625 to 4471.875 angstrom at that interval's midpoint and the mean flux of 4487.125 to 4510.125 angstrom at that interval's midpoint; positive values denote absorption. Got 0.83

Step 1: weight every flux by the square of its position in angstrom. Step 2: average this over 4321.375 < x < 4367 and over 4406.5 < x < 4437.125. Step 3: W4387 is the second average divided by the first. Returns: 1.16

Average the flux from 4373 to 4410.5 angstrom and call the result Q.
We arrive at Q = 20.8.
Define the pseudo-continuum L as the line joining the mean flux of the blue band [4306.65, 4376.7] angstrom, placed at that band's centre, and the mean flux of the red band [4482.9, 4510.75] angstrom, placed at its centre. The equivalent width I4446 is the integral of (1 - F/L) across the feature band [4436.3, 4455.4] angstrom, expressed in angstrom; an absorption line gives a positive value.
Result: -1.1 angstrom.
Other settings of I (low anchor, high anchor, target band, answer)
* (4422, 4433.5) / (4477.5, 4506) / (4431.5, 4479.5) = -0.1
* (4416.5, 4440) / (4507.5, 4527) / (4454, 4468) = -0.2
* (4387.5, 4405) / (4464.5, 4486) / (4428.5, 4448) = -0.6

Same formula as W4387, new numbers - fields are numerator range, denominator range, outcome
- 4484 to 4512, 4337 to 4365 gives 1.14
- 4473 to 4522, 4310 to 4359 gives 1.15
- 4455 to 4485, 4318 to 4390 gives 1.09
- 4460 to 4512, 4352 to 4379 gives 1.03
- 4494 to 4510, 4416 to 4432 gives 1.03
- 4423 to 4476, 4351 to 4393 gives 1.03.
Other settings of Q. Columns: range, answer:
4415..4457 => 21.3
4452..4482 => 20.4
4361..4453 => 21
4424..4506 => 20.6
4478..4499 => 19.8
